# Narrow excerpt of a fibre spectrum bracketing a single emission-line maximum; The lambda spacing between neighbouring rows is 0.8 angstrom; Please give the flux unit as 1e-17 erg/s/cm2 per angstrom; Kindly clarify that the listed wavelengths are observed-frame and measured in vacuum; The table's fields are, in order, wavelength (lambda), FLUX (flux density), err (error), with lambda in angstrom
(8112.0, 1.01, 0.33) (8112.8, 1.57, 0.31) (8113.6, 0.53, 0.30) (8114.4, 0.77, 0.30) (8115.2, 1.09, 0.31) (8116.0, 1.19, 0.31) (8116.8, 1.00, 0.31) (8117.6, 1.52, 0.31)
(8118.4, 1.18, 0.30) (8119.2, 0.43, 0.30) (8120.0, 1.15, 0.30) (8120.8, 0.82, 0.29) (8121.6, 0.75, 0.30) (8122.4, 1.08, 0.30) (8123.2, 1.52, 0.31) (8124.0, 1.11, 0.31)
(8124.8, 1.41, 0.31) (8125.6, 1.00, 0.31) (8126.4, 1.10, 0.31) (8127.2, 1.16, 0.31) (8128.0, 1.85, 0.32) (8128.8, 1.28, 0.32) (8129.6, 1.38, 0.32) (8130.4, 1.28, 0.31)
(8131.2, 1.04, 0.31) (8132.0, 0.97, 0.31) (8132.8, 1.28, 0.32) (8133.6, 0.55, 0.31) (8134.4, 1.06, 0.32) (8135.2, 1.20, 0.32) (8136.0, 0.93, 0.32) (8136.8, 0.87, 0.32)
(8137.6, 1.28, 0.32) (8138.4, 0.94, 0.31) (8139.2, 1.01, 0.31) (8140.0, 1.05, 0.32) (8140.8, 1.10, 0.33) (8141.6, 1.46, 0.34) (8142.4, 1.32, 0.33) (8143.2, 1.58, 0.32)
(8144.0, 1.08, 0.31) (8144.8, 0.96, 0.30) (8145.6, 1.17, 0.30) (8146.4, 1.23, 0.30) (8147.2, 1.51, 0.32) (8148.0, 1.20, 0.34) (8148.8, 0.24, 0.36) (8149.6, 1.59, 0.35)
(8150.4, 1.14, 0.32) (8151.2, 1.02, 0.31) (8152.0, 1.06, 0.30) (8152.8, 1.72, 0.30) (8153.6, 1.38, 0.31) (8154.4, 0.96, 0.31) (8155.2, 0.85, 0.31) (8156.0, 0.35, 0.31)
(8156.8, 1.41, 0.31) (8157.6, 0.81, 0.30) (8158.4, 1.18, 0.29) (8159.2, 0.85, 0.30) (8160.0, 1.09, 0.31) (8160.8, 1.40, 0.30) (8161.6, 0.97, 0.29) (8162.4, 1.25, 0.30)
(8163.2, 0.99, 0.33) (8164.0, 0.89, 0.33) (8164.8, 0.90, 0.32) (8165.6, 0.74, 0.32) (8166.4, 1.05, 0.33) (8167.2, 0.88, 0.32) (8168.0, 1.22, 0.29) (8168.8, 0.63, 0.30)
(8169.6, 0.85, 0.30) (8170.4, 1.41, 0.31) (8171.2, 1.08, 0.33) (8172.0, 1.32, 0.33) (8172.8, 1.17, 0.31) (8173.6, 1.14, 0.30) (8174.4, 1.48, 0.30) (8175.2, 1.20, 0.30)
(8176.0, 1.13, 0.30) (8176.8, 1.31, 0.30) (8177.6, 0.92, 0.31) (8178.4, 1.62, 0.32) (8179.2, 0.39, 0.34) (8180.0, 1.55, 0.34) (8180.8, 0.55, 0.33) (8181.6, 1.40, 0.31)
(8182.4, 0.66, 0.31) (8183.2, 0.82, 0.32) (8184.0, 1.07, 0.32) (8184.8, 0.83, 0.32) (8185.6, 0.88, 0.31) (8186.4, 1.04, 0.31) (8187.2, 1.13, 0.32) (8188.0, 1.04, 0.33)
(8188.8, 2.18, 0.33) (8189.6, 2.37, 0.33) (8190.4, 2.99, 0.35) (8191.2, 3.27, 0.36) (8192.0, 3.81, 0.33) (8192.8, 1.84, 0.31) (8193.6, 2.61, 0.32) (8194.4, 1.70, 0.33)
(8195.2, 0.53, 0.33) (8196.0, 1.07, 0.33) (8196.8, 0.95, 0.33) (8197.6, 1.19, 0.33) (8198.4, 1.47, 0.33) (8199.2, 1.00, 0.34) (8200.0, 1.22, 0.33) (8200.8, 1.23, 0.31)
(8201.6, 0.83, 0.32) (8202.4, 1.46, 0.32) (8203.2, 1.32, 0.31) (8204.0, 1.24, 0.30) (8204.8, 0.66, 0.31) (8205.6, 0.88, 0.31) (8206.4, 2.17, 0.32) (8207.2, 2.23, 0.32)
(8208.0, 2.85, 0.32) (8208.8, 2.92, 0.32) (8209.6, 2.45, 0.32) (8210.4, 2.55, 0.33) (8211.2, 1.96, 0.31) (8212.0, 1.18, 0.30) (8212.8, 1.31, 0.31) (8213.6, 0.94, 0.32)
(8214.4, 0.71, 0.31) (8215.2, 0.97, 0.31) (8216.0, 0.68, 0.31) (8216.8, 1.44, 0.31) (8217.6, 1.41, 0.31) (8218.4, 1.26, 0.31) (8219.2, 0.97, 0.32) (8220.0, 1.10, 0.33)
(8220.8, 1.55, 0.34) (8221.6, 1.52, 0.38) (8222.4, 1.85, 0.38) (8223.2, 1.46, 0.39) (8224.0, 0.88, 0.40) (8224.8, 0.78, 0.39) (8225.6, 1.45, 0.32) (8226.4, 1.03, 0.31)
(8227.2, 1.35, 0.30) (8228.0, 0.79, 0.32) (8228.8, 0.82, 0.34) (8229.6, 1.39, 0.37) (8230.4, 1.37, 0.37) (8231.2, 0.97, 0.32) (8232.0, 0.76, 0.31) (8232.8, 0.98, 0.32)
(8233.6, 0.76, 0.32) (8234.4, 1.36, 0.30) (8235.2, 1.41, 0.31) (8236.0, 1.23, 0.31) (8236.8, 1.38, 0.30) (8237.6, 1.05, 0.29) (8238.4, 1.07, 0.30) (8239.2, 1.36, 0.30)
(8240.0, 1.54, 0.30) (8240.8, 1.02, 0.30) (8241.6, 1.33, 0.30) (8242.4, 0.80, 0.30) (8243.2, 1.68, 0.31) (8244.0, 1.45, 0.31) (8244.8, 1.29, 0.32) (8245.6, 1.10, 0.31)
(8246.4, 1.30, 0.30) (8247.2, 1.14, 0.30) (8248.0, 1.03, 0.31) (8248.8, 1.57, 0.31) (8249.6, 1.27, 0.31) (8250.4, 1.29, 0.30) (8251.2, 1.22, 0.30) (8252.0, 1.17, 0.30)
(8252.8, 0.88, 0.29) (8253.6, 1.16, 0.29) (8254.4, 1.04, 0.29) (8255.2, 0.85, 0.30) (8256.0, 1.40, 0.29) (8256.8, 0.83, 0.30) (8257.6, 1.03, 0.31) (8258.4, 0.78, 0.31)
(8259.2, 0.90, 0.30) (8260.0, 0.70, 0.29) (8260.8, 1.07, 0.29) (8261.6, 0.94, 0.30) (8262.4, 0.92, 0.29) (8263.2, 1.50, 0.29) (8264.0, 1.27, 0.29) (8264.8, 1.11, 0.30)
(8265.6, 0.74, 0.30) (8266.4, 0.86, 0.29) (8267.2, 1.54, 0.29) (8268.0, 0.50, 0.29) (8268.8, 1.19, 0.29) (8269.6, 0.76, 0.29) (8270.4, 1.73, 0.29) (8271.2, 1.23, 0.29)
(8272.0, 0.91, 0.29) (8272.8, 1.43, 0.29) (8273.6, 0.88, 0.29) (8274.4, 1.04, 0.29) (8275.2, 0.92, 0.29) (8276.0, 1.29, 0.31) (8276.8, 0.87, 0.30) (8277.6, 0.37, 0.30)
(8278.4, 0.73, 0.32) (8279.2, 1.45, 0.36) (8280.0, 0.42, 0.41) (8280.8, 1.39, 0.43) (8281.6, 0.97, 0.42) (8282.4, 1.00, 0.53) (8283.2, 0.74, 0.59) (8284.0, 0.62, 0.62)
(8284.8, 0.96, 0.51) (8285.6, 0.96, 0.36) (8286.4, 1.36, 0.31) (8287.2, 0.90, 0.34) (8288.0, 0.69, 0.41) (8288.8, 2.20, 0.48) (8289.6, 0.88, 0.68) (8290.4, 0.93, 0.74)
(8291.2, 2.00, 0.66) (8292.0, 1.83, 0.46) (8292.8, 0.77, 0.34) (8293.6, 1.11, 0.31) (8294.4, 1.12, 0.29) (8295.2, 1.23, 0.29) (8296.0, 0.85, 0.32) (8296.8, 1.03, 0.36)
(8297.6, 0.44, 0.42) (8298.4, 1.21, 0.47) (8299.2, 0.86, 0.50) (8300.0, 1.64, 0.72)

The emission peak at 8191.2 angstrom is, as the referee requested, [S II]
